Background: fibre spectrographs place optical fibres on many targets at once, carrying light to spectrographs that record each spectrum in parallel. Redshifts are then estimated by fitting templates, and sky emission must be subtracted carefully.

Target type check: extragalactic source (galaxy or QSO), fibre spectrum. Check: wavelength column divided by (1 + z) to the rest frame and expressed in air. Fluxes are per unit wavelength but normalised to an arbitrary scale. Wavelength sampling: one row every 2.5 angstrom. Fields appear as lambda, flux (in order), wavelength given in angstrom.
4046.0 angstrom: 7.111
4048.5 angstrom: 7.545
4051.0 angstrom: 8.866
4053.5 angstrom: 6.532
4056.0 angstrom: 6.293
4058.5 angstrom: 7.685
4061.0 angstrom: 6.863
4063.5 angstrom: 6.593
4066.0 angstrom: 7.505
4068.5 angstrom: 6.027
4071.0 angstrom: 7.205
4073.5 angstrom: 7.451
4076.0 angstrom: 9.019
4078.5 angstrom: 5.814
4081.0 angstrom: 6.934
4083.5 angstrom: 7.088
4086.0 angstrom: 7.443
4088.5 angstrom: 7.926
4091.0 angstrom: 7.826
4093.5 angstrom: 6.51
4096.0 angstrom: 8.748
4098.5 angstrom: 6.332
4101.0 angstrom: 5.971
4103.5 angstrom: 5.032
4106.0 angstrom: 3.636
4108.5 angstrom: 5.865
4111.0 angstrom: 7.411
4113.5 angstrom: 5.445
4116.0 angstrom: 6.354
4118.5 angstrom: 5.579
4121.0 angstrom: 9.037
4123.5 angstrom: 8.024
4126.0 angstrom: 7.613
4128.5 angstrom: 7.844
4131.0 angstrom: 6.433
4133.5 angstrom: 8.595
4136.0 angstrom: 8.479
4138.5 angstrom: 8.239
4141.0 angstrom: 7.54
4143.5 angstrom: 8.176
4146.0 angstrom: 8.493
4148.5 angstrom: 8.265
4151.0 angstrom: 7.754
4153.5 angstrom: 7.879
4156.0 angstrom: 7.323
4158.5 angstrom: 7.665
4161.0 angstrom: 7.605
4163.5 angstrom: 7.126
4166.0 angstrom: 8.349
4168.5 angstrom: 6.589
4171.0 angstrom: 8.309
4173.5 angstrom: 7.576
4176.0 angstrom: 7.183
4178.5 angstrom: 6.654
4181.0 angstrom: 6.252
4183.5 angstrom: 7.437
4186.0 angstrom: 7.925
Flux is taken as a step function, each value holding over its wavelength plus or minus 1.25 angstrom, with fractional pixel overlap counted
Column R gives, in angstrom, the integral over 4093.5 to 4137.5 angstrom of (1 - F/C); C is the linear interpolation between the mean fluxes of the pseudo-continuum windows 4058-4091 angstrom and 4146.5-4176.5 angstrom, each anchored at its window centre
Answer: 3.5 angstrom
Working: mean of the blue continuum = 7.21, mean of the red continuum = 7.67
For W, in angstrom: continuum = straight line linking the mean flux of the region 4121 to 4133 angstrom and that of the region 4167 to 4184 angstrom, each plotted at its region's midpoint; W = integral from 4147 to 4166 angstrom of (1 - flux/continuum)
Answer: -0.9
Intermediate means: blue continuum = 7.71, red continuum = 7.15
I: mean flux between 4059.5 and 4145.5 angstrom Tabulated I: 7.09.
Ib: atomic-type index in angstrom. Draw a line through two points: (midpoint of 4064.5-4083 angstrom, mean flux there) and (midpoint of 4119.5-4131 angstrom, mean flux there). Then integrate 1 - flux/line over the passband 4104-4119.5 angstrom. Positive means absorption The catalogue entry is 4.0 angstrom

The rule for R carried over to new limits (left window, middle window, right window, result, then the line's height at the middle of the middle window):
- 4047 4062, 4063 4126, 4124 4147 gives 6.3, 7.61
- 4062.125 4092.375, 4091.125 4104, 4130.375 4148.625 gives 1.3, 7.5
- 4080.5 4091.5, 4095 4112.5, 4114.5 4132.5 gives 3.0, 7.36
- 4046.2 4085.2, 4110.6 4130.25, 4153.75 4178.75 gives 0.6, 7.34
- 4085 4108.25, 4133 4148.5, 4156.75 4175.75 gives -2.2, 7.2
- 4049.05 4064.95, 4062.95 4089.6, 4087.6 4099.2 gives 0.6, 7.35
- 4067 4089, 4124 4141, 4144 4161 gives -0.3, 7.7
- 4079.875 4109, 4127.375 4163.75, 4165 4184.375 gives -4.2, 7.04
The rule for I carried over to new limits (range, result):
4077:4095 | 7.13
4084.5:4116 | 6.51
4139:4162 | 7.87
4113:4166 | 7.64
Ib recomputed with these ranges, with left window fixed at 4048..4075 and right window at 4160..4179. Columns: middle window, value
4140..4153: -1.2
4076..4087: 0.2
